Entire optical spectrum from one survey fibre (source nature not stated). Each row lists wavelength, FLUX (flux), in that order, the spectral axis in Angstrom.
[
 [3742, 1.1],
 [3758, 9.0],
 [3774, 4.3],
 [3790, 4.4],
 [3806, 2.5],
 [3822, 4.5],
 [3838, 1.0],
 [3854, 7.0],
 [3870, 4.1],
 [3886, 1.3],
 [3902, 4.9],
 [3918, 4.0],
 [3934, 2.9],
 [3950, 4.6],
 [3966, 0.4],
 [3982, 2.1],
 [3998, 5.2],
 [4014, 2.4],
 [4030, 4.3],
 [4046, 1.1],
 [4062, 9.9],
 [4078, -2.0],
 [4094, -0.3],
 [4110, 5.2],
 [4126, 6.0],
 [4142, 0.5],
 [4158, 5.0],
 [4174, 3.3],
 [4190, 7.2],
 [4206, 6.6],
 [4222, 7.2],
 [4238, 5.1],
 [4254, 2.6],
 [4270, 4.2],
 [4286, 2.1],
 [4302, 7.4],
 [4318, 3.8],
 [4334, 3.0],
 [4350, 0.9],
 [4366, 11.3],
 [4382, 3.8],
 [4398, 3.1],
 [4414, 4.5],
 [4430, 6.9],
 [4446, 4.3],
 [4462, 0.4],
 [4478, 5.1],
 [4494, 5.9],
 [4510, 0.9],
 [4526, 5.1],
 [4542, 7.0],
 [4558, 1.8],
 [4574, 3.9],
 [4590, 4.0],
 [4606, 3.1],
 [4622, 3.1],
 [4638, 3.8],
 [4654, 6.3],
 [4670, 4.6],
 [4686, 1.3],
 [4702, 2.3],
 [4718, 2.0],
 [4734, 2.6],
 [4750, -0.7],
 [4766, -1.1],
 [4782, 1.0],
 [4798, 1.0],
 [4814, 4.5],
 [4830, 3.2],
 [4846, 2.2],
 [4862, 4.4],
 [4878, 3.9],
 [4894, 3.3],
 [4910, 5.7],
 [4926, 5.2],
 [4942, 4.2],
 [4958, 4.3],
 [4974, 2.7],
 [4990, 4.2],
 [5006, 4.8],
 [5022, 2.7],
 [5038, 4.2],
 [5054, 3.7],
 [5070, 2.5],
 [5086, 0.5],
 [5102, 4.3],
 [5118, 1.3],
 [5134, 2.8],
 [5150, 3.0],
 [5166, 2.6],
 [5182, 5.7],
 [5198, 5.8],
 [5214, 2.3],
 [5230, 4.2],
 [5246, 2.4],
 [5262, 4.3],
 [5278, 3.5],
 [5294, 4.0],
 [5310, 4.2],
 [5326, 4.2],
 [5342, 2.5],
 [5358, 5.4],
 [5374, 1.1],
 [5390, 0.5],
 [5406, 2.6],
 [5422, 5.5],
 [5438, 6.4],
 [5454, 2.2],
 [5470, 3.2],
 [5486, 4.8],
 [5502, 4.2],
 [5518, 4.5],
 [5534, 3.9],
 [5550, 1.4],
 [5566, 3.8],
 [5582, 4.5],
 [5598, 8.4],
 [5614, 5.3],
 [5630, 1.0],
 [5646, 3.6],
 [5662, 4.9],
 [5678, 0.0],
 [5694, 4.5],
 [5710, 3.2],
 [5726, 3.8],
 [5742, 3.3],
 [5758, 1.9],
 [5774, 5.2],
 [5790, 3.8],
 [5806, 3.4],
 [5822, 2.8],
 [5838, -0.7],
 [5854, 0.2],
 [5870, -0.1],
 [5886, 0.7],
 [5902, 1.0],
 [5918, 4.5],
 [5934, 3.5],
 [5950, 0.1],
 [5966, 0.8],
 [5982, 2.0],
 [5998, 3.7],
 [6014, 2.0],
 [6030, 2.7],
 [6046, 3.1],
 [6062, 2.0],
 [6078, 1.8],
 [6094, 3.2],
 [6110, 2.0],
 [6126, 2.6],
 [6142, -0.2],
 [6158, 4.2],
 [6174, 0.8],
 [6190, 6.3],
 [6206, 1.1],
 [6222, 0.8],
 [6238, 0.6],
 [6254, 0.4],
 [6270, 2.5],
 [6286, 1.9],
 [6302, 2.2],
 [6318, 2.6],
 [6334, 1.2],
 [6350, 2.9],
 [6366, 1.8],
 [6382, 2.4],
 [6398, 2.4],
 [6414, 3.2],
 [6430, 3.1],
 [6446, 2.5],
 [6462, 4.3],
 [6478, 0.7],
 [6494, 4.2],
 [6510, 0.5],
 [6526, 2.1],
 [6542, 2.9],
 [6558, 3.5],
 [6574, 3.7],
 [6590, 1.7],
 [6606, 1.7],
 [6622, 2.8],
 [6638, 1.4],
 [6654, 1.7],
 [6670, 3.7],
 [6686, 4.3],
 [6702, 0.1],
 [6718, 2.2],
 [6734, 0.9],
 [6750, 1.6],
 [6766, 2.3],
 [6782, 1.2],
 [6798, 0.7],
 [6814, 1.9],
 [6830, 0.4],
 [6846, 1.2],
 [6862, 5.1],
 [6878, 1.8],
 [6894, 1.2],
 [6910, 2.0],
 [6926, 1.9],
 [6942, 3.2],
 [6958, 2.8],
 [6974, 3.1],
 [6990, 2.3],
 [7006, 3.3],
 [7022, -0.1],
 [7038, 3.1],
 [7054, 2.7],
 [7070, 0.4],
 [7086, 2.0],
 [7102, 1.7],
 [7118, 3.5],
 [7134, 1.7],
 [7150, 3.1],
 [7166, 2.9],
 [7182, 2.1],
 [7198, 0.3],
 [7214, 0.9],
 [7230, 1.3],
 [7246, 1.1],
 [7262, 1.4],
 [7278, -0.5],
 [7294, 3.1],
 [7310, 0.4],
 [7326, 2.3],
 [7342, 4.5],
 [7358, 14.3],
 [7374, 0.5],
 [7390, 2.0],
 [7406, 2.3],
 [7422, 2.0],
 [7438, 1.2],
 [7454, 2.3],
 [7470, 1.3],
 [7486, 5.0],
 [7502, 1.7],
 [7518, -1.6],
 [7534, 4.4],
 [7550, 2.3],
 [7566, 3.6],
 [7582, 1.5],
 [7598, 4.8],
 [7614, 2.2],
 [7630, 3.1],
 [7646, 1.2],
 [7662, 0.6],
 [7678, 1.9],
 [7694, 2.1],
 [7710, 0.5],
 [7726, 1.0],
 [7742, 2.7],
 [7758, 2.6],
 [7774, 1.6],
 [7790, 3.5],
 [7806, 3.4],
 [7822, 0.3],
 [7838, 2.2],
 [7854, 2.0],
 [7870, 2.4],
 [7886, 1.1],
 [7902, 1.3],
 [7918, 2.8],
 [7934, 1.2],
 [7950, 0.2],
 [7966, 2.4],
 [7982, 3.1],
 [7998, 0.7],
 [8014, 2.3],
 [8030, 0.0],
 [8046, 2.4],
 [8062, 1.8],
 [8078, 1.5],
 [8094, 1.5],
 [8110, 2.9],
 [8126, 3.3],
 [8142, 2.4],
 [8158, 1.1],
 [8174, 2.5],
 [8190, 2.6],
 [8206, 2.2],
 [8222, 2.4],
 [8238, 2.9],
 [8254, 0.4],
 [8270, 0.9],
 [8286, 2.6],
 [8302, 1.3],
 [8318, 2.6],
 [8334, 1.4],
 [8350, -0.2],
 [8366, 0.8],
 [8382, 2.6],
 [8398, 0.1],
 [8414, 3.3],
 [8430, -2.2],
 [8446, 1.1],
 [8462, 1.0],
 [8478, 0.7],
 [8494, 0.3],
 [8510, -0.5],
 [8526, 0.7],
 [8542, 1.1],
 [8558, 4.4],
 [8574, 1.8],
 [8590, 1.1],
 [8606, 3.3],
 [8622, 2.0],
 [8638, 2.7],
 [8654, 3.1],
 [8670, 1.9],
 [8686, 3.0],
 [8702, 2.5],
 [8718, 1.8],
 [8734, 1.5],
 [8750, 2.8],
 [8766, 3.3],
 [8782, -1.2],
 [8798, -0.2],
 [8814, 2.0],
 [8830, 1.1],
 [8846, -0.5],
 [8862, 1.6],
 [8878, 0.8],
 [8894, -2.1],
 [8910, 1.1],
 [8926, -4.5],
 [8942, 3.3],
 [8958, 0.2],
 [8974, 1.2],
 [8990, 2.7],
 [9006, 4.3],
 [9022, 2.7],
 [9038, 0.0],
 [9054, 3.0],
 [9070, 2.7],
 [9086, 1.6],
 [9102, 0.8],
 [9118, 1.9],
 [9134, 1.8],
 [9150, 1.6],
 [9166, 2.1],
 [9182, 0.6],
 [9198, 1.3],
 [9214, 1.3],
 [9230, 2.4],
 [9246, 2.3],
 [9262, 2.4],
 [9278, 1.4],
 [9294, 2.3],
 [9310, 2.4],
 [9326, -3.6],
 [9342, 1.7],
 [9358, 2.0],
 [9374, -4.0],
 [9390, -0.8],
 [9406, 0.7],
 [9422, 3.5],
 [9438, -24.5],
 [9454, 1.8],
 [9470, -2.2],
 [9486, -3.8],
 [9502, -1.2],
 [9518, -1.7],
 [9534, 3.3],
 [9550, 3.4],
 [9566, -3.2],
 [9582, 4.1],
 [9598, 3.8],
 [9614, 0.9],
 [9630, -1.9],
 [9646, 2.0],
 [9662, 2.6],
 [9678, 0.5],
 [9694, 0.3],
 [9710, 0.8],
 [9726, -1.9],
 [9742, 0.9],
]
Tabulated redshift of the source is 0.972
